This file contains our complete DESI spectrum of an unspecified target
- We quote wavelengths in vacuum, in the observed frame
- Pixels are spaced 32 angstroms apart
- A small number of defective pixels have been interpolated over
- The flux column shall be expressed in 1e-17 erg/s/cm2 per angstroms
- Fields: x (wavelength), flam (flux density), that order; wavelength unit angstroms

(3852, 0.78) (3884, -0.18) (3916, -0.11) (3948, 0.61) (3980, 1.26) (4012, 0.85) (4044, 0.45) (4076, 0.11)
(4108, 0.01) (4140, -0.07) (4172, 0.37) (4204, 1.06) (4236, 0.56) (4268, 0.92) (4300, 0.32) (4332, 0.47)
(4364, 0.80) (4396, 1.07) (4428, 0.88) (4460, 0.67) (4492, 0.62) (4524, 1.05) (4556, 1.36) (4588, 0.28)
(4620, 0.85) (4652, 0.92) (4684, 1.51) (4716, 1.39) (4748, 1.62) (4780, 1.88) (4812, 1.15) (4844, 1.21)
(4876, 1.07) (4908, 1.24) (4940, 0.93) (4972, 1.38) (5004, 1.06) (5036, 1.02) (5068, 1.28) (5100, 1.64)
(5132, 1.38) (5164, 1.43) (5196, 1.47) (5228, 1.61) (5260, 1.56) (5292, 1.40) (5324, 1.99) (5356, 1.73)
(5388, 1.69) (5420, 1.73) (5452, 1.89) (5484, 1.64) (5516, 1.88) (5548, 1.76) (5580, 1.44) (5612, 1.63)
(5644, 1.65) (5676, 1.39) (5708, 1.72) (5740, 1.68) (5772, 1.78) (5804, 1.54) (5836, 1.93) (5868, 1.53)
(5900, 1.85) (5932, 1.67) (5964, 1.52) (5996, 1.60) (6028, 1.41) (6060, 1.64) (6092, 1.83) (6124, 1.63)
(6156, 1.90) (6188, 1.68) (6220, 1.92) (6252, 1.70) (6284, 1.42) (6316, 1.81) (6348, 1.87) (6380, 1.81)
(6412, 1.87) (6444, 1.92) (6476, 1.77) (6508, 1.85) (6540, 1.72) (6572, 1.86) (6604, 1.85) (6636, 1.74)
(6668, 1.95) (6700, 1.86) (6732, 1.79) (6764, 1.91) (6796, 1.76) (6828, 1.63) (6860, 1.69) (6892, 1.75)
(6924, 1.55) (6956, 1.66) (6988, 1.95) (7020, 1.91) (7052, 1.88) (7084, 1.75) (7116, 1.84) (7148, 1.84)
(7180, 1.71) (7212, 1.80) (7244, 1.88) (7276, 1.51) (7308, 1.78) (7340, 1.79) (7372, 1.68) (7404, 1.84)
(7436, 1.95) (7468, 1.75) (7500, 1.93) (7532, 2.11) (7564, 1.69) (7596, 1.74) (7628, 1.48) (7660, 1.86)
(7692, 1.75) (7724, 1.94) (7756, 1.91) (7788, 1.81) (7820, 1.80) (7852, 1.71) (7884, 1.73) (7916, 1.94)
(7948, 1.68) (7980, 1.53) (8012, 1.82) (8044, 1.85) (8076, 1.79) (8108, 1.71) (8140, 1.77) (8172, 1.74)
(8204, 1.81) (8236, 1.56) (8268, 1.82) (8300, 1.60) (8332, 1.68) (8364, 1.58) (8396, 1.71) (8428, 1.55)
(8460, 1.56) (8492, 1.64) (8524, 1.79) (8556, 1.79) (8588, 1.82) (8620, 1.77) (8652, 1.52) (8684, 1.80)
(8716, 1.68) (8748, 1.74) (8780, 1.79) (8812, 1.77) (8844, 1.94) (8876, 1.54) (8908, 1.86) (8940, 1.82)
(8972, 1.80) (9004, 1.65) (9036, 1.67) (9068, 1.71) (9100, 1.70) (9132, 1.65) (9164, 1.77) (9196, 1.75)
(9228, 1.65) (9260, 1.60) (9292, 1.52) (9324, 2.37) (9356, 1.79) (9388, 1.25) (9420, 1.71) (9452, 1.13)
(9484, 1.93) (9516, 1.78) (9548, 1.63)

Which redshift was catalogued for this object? 0.162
